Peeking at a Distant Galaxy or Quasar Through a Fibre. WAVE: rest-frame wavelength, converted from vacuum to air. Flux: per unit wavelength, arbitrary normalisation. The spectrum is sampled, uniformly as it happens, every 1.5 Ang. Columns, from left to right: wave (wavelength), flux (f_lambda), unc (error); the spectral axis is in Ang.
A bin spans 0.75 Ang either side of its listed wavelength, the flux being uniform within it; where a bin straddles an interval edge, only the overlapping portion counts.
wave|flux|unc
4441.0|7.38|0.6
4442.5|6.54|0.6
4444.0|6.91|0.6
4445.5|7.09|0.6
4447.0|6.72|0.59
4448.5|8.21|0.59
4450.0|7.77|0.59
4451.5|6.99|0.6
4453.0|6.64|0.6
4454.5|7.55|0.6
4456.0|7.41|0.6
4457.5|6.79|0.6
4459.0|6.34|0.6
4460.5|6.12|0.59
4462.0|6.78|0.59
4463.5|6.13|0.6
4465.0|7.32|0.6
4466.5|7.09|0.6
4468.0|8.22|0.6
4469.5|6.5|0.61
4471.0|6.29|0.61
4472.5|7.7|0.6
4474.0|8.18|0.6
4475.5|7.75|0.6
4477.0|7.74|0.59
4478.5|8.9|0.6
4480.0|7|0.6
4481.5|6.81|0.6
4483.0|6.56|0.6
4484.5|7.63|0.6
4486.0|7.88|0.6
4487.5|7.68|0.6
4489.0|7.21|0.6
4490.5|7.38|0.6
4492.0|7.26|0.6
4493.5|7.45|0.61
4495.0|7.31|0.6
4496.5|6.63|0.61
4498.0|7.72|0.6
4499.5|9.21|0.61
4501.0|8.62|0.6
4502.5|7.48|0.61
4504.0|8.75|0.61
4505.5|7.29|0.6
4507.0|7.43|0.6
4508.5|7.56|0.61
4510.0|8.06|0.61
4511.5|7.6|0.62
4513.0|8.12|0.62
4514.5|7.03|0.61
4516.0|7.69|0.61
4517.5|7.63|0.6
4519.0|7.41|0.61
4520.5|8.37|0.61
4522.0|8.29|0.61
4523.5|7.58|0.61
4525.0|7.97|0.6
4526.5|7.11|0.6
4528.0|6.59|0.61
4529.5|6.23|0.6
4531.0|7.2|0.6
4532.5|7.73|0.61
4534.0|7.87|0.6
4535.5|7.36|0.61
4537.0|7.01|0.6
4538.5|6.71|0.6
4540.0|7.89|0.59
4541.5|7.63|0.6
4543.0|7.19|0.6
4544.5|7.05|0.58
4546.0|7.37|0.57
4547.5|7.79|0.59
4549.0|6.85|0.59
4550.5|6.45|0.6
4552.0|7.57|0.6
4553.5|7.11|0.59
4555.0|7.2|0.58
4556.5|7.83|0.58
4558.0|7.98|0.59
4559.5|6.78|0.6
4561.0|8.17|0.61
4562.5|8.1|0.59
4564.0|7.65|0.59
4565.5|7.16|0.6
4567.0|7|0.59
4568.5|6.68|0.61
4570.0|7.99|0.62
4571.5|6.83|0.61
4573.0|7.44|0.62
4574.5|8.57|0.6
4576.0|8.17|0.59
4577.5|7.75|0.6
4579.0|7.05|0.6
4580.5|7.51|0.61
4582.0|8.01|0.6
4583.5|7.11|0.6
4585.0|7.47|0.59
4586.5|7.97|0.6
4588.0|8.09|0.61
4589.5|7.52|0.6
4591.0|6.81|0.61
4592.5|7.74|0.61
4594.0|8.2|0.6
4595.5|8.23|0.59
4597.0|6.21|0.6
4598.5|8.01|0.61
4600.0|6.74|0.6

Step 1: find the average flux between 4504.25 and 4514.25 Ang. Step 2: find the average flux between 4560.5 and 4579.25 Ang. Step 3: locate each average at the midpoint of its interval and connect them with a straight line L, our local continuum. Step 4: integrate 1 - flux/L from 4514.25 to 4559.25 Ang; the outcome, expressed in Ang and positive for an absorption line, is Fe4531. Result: 1.54 Ang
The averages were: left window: 7.7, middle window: 7.39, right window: 7.59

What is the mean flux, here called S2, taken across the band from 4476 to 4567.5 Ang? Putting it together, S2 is 7.51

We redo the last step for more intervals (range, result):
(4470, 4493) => 7.45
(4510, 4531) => 7.52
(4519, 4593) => 7.46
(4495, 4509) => 7.83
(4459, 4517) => 7.46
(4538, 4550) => 7.3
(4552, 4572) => 7.43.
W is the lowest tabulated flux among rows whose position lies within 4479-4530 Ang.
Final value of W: 6.23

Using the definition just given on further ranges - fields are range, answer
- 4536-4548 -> 6.71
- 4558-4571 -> 6.68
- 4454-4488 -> 6.12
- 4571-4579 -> 6.83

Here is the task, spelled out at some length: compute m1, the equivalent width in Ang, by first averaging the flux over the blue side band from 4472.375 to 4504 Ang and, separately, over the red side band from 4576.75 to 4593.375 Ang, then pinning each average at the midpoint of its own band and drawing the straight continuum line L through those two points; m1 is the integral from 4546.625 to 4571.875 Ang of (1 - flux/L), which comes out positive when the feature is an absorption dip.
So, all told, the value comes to 0.7 Ang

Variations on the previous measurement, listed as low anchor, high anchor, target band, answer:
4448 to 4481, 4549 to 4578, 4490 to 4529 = -1.7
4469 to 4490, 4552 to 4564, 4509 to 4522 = -0.5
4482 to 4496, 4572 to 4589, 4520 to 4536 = 0.1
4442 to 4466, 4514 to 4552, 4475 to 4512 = -2.4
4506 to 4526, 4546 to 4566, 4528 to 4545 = 0.8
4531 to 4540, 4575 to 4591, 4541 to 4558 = 0.3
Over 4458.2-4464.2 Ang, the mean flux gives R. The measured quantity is 6.35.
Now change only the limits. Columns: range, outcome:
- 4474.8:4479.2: 8.13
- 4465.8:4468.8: 7.65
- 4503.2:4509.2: 7.76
